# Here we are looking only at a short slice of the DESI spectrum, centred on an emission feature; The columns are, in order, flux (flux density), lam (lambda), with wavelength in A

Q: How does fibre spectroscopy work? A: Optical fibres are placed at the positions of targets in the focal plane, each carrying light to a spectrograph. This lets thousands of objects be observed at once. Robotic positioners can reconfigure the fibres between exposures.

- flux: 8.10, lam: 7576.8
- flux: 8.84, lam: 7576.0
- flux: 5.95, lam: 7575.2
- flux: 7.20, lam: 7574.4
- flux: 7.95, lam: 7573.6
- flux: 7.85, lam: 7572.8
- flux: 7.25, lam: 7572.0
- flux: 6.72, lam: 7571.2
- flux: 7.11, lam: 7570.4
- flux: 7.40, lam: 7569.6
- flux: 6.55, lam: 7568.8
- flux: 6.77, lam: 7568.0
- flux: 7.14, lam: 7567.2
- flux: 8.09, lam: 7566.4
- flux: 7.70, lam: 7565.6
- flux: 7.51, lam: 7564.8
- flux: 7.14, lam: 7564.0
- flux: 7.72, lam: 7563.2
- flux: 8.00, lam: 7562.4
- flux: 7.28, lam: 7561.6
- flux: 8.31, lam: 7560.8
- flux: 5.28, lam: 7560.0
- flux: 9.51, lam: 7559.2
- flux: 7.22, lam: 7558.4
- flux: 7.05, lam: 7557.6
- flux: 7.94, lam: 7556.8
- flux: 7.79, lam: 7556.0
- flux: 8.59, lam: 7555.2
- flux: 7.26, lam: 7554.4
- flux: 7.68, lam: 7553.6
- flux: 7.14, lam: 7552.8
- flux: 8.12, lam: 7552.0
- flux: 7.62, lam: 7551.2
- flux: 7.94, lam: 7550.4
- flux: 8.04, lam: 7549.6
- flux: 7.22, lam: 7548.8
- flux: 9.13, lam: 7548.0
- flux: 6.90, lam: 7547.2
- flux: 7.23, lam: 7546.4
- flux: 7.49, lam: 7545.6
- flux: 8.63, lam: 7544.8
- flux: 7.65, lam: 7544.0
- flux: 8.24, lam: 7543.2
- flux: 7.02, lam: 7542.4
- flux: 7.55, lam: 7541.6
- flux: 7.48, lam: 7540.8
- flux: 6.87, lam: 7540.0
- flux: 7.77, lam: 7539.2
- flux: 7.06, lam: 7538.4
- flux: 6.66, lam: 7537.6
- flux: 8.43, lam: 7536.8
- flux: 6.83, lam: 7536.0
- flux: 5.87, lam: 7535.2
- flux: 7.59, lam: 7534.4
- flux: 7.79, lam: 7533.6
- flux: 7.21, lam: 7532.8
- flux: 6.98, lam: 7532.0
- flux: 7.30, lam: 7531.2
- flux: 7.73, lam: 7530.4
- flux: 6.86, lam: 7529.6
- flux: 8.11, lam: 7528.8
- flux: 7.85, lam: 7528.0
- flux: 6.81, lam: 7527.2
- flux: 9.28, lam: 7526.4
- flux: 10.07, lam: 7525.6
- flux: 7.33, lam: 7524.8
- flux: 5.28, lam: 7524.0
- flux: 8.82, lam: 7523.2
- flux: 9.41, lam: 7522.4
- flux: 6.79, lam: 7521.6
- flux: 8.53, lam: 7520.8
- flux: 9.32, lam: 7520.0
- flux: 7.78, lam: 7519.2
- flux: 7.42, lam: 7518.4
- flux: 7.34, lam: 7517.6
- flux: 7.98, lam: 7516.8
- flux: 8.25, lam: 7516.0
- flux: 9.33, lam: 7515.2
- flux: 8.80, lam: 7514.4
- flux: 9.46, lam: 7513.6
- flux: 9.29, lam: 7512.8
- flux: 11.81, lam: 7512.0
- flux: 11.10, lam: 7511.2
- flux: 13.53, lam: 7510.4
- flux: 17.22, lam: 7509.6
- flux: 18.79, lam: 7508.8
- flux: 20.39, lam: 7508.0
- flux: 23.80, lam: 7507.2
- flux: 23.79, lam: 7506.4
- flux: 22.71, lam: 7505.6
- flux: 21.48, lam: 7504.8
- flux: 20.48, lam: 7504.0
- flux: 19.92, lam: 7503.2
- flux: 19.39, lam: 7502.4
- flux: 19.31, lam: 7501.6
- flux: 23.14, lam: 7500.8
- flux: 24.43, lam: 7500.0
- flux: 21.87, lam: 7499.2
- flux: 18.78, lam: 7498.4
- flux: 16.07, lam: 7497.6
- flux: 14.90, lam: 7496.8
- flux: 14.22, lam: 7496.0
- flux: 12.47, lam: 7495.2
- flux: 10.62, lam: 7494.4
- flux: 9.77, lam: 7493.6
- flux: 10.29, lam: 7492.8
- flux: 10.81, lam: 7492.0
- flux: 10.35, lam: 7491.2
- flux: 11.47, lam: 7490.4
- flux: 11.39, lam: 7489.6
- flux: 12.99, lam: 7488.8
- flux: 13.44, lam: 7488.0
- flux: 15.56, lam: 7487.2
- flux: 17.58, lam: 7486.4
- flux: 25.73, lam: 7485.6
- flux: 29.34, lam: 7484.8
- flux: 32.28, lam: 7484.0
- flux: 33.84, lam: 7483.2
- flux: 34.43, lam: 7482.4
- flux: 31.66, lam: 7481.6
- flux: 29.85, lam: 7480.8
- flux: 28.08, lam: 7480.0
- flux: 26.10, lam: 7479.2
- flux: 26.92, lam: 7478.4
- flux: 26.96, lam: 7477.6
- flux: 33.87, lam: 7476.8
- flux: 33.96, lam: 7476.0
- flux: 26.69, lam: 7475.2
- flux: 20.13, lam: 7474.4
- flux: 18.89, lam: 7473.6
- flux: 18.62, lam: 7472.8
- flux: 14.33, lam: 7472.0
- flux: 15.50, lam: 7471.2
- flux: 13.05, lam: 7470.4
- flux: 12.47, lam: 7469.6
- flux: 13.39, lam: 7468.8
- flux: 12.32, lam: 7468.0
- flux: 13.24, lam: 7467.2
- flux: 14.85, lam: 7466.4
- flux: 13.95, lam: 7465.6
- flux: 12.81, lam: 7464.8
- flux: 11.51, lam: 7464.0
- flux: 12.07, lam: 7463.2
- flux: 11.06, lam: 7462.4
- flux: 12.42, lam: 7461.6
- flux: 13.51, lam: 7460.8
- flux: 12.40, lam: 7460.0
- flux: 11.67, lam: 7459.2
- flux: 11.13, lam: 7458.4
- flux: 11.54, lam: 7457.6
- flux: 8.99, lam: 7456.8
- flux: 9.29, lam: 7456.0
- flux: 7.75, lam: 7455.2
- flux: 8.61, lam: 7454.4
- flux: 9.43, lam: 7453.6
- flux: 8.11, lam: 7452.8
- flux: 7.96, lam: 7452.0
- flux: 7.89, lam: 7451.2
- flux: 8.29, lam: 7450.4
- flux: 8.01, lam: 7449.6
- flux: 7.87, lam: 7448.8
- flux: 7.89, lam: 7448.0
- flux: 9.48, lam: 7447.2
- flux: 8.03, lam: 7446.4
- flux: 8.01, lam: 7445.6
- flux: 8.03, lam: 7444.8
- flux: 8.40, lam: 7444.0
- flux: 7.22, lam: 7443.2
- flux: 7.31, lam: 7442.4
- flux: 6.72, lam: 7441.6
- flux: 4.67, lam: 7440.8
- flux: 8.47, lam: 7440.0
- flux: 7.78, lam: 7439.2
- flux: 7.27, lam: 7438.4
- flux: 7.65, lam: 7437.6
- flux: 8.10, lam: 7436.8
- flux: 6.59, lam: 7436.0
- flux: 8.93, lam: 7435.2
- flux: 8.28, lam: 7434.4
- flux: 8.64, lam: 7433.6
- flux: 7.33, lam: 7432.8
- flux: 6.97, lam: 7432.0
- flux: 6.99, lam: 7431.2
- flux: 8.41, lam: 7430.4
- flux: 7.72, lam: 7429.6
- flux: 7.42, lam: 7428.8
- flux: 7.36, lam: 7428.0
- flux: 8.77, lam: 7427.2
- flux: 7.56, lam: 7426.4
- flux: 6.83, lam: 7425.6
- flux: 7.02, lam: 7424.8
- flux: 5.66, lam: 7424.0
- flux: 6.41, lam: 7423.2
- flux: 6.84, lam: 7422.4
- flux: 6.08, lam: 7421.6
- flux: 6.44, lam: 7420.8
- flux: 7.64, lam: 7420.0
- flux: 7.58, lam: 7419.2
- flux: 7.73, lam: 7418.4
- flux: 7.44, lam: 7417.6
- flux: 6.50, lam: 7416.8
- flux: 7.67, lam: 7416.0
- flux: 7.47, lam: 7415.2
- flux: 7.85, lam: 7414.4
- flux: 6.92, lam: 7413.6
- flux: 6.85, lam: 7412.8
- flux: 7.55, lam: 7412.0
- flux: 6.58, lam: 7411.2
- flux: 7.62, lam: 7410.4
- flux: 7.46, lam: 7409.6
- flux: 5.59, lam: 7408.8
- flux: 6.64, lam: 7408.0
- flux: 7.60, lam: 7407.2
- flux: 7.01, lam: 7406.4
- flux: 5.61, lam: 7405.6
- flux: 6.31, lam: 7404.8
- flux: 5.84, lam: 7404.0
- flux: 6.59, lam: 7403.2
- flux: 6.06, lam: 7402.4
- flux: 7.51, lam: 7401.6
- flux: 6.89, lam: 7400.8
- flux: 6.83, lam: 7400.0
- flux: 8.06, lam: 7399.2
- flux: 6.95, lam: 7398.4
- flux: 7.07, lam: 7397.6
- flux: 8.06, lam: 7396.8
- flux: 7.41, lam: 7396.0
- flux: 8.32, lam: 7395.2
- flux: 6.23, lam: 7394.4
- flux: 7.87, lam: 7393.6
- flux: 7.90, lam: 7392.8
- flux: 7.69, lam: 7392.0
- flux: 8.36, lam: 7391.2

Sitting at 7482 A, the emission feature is H-alpha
